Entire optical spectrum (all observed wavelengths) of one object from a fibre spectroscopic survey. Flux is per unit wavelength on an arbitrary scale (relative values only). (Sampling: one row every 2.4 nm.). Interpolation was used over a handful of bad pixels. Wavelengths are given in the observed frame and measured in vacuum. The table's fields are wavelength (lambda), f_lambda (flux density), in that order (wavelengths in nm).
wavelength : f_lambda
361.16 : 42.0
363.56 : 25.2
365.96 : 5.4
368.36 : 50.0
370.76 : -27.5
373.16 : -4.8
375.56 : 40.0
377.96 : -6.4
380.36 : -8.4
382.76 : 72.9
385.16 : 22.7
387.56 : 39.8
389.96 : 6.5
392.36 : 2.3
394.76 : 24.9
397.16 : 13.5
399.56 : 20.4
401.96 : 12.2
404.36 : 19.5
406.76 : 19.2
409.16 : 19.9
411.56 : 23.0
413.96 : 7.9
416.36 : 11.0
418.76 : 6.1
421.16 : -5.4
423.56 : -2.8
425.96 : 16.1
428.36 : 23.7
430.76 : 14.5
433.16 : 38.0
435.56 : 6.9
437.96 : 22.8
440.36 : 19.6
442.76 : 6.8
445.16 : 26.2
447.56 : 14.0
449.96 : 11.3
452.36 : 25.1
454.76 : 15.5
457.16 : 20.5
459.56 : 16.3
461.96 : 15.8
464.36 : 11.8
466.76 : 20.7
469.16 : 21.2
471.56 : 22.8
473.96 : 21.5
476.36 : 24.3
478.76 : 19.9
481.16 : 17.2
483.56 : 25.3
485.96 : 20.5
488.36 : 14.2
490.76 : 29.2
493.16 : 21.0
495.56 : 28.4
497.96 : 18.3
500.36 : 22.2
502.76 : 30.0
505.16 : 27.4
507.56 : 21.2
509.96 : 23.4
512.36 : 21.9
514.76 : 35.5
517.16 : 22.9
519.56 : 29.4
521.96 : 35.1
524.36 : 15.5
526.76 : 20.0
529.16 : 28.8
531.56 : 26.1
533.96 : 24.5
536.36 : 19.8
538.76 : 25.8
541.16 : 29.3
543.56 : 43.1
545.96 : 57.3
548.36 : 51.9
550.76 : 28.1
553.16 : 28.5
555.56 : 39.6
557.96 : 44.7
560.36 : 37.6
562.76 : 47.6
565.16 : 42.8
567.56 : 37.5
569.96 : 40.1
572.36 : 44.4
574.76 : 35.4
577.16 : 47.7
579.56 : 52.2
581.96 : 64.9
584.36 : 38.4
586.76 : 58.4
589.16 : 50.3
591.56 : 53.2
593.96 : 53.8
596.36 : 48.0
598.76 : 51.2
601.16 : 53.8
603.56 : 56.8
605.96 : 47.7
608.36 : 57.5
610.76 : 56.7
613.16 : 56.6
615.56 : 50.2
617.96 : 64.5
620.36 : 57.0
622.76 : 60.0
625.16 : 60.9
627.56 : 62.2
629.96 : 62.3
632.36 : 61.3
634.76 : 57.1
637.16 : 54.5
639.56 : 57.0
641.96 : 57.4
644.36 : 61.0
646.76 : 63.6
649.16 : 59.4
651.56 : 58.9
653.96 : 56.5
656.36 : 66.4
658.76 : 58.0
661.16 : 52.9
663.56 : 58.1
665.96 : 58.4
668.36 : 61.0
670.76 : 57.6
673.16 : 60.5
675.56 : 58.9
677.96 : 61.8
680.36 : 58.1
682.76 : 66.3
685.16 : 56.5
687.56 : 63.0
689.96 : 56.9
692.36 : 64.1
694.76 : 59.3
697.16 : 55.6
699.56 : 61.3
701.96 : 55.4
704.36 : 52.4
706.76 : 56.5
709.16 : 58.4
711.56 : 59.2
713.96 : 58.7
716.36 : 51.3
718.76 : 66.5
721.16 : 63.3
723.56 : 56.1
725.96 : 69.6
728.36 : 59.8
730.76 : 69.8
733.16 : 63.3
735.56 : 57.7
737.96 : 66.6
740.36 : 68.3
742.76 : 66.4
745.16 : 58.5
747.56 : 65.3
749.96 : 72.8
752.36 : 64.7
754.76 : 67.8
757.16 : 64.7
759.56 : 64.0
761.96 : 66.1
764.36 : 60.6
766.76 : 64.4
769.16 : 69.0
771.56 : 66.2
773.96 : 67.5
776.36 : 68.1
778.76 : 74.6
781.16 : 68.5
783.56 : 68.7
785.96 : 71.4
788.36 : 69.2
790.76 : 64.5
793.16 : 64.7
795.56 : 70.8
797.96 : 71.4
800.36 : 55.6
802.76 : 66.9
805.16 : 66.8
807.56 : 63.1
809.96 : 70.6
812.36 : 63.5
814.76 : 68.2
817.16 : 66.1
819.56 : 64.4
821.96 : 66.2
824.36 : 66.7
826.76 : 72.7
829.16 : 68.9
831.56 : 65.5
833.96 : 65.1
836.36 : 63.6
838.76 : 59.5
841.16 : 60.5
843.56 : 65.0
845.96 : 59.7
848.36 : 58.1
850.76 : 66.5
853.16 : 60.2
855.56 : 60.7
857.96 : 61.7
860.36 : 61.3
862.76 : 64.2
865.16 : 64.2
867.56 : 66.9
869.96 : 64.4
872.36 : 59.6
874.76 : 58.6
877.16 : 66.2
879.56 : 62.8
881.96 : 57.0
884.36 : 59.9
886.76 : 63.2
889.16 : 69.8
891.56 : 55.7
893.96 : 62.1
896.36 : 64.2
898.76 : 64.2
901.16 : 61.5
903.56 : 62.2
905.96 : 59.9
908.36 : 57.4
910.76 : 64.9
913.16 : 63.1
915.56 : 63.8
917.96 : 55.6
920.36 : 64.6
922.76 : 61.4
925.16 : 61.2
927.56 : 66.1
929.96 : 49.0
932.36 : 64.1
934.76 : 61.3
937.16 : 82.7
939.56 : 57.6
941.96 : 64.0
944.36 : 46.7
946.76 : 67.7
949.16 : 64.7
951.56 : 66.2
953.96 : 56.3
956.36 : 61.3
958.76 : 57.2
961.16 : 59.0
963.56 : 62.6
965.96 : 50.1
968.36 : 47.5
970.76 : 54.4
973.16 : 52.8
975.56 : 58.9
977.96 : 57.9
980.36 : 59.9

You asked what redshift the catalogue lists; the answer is 0.359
